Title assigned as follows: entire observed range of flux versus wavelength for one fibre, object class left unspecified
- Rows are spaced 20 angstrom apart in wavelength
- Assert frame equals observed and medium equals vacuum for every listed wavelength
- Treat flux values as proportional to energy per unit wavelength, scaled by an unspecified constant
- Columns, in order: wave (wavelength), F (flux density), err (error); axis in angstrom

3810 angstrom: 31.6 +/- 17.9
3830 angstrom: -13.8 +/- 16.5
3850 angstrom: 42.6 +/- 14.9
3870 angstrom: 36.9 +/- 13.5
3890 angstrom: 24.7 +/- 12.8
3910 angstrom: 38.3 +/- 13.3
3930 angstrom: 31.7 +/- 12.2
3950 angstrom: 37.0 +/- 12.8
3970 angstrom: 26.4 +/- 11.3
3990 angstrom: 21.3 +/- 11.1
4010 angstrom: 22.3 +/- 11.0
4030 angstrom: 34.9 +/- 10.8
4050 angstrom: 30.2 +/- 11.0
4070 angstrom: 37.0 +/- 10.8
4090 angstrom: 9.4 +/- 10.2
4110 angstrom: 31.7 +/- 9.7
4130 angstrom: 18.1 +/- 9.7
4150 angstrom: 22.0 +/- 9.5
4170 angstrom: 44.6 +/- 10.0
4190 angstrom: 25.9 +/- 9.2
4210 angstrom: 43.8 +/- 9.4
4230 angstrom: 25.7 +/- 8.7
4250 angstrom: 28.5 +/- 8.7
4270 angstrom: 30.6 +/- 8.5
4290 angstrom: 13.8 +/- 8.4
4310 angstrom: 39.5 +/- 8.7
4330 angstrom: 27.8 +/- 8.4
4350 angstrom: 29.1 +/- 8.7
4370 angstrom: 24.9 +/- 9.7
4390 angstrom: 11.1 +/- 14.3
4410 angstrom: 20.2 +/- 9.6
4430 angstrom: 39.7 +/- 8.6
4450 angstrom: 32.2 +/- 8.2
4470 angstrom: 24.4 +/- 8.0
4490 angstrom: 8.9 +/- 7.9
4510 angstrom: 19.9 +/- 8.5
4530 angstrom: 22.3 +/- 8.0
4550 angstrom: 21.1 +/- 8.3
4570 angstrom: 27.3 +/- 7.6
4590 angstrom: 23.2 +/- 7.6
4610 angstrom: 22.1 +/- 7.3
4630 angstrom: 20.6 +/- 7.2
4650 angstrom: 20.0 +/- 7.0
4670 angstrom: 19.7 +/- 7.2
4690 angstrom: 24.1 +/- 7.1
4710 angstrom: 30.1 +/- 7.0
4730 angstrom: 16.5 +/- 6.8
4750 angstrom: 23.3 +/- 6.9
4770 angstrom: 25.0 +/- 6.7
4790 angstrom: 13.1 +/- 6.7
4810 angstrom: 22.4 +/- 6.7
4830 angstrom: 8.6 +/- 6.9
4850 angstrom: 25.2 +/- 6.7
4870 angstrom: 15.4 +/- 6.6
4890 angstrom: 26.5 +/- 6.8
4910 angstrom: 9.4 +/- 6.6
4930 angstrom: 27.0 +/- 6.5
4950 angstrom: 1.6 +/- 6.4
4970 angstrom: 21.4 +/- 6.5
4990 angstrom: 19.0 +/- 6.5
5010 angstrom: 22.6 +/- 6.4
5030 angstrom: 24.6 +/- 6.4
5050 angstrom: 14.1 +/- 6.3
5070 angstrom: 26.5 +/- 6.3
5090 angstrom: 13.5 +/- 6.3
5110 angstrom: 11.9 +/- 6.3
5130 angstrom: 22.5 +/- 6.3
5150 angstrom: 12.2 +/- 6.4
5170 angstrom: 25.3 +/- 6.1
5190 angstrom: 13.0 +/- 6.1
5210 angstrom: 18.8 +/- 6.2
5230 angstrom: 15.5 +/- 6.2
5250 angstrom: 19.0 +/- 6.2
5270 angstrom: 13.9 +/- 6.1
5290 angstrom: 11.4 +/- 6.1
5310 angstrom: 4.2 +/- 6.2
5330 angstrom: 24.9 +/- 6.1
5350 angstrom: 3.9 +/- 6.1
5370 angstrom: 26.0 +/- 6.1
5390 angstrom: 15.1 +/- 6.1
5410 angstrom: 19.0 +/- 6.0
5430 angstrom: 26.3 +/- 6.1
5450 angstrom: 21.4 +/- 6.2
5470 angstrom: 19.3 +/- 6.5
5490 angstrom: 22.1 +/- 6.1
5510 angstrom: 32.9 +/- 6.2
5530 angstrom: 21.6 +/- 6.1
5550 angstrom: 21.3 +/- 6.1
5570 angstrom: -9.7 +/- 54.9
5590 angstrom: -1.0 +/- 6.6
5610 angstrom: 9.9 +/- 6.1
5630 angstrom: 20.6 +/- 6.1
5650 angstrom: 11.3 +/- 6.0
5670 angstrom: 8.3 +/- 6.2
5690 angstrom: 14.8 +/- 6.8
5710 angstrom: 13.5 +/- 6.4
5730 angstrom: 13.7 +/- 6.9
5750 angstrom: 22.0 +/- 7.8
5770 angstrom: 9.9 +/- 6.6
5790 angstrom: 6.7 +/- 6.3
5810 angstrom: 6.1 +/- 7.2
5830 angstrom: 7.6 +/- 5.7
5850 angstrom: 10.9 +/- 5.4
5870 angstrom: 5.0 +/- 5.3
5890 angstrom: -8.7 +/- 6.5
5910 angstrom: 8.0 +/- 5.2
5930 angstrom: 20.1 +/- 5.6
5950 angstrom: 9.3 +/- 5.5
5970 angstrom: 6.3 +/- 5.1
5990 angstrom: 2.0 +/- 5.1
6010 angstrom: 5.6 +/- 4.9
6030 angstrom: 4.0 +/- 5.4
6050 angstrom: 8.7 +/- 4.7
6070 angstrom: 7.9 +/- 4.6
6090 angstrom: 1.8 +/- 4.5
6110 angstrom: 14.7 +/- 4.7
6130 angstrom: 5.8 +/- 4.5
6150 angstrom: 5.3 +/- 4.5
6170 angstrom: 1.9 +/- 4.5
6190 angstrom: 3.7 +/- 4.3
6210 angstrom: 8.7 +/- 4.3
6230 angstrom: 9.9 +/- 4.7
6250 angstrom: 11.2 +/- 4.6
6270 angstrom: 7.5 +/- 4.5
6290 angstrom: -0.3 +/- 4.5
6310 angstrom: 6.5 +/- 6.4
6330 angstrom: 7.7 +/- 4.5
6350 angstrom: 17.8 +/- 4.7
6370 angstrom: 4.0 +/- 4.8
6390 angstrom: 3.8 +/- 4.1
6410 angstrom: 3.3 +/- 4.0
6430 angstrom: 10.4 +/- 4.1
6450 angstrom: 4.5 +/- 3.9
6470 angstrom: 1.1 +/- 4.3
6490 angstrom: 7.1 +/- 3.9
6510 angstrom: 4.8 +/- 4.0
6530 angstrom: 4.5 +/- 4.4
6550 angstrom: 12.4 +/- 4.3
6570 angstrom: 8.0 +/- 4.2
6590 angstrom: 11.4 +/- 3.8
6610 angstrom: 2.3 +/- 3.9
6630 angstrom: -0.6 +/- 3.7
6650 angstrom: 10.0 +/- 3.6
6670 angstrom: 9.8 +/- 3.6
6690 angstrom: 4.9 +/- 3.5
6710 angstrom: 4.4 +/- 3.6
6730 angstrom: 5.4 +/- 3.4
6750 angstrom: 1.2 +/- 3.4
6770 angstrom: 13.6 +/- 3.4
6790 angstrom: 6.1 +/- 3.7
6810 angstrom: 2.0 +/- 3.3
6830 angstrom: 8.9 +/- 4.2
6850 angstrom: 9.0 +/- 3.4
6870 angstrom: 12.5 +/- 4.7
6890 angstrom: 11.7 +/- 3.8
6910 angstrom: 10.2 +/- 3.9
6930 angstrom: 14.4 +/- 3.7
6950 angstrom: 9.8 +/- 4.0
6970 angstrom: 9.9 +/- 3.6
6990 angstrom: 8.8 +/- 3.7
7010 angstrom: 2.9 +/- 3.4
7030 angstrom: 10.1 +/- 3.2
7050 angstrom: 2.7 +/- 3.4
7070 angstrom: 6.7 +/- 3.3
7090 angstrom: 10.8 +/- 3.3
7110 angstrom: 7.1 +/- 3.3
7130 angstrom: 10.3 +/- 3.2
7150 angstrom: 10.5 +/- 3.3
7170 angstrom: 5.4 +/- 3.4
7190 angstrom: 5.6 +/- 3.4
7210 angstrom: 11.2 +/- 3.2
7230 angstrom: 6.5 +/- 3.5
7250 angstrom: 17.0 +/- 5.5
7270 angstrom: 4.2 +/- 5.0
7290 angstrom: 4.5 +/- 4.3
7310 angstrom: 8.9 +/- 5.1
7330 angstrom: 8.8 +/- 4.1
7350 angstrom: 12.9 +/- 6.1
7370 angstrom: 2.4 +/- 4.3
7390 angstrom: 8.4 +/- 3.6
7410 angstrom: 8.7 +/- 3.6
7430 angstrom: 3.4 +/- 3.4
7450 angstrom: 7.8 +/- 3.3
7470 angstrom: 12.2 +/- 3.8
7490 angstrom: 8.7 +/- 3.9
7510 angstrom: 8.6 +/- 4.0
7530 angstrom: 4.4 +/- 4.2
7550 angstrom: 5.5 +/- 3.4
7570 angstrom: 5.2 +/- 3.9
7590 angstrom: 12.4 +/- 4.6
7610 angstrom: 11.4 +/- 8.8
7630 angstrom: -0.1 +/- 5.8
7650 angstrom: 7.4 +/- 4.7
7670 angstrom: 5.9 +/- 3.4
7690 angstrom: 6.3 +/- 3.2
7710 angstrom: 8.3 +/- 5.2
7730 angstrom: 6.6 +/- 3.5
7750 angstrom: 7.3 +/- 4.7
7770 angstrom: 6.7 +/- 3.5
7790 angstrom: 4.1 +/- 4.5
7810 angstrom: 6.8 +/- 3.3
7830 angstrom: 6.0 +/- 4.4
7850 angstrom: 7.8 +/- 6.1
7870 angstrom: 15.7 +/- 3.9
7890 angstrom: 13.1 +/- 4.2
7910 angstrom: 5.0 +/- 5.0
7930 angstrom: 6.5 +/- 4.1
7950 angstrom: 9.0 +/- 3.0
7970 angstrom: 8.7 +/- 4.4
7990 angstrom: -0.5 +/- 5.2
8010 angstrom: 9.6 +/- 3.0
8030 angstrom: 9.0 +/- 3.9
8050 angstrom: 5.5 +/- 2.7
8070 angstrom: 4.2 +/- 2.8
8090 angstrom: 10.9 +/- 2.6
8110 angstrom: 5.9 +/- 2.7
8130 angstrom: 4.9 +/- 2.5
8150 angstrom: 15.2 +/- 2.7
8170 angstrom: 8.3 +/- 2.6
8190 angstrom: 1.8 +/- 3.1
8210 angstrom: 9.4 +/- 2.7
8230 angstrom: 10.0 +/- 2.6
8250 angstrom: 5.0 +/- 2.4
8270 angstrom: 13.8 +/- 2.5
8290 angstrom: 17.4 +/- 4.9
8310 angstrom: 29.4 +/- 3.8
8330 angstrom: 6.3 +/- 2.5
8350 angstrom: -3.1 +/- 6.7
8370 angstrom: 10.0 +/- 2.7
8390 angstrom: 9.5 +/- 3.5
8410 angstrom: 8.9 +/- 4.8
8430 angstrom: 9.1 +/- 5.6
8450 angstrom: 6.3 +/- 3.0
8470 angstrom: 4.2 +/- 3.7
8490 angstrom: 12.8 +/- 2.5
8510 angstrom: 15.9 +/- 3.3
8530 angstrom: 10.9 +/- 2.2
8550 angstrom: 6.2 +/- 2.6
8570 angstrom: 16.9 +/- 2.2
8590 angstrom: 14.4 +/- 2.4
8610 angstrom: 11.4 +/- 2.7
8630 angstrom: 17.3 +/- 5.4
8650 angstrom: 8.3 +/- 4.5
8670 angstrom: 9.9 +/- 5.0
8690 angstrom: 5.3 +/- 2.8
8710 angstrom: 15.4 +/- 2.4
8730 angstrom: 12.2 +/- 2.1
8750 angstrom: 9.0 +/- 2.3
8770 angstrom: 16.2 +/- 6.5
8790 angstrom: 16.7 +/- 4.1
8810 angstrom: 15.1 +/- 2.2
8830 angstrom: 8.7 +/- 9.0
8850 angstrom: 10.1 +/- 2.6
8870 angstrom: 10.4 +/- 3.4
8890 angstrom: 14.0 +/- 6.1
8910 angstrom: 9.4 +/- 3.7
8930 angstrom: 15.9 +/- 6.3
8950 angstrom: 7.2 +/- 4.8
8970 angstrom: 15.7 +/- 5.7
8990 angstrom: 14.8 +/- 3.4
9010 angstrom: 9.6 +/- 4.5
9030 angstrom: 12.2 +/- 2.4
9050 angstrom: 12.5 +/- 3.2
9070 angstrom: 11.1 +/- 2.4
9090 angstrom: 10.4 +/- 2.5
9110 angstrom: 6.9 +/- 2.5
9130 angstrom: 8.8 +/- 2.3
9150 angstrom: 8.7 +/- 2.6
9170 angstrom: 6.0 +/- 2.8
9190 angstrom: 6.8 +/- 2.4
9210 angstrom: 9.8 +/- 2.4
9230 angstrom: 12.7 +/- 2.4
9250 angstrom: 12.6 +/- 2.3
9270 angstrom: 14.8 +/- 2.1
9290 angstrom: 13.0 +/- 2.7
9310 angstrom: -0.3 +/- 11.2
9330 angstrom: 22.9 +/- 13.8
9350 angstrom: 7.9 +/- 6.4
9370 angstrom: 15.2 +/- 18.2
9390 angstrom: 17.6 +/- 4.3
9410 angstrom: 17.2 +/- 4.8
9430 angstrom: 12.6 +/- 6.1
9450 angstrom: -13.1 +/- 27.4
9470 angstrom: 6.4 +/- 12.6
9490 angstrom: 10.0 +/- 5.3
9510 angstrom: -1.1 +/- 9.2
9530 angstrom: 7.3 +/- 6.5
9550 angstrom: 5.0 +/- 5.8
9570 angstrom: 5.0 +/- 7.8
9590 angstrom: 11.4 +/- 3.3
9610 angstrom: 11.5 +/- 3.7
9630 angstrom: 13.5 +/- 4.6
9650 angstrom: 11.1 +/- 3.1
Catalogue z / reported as 1.23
